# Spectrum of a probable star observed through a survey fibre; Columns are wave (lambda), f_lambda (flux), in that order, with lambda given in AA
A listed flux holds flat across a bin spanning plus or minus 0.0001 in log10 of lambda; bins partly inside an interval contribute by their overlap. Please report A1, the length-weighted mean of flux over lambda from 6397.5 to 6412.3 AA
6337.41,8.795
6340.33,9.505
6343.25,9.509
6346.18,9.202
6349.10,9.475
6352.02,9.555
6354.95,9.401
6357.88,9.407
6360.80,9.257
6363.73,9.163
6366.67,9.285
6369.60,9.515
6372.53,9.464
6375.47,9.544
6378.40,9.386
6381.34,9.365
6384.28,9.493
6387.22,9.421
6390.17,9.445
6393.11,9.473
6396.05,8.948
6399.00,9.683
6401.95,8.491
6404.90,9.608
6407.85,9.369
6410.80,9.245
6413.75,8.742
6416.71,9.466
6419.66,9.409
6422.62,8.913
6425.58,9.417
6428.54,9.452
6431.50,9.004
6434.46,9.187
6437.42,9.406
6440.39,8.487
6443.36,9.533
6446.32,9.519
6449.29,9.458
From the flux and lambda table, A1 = 9.28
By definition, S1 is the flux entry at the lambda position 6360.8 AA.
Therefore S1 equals 9.257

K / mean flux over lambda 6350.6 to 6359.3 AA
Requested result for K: 9.45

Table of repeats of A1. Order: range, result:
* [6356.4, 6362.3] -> 9.34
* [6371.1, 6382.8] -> 9.44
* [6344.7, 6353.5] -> 9.41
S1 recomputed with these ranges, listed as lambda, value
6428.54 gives 9.452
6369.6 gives 9.515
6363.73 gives 9.163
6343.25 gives 9.509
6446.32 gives 9.519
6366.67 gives 9.285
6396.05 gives 8.948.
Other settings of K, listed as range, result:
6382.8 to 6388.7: 9.44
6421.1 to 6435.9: 9.19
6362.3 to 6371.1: 9.32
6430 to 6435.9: 9.1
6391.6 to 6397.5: 9.23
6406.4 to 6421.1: 9.25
